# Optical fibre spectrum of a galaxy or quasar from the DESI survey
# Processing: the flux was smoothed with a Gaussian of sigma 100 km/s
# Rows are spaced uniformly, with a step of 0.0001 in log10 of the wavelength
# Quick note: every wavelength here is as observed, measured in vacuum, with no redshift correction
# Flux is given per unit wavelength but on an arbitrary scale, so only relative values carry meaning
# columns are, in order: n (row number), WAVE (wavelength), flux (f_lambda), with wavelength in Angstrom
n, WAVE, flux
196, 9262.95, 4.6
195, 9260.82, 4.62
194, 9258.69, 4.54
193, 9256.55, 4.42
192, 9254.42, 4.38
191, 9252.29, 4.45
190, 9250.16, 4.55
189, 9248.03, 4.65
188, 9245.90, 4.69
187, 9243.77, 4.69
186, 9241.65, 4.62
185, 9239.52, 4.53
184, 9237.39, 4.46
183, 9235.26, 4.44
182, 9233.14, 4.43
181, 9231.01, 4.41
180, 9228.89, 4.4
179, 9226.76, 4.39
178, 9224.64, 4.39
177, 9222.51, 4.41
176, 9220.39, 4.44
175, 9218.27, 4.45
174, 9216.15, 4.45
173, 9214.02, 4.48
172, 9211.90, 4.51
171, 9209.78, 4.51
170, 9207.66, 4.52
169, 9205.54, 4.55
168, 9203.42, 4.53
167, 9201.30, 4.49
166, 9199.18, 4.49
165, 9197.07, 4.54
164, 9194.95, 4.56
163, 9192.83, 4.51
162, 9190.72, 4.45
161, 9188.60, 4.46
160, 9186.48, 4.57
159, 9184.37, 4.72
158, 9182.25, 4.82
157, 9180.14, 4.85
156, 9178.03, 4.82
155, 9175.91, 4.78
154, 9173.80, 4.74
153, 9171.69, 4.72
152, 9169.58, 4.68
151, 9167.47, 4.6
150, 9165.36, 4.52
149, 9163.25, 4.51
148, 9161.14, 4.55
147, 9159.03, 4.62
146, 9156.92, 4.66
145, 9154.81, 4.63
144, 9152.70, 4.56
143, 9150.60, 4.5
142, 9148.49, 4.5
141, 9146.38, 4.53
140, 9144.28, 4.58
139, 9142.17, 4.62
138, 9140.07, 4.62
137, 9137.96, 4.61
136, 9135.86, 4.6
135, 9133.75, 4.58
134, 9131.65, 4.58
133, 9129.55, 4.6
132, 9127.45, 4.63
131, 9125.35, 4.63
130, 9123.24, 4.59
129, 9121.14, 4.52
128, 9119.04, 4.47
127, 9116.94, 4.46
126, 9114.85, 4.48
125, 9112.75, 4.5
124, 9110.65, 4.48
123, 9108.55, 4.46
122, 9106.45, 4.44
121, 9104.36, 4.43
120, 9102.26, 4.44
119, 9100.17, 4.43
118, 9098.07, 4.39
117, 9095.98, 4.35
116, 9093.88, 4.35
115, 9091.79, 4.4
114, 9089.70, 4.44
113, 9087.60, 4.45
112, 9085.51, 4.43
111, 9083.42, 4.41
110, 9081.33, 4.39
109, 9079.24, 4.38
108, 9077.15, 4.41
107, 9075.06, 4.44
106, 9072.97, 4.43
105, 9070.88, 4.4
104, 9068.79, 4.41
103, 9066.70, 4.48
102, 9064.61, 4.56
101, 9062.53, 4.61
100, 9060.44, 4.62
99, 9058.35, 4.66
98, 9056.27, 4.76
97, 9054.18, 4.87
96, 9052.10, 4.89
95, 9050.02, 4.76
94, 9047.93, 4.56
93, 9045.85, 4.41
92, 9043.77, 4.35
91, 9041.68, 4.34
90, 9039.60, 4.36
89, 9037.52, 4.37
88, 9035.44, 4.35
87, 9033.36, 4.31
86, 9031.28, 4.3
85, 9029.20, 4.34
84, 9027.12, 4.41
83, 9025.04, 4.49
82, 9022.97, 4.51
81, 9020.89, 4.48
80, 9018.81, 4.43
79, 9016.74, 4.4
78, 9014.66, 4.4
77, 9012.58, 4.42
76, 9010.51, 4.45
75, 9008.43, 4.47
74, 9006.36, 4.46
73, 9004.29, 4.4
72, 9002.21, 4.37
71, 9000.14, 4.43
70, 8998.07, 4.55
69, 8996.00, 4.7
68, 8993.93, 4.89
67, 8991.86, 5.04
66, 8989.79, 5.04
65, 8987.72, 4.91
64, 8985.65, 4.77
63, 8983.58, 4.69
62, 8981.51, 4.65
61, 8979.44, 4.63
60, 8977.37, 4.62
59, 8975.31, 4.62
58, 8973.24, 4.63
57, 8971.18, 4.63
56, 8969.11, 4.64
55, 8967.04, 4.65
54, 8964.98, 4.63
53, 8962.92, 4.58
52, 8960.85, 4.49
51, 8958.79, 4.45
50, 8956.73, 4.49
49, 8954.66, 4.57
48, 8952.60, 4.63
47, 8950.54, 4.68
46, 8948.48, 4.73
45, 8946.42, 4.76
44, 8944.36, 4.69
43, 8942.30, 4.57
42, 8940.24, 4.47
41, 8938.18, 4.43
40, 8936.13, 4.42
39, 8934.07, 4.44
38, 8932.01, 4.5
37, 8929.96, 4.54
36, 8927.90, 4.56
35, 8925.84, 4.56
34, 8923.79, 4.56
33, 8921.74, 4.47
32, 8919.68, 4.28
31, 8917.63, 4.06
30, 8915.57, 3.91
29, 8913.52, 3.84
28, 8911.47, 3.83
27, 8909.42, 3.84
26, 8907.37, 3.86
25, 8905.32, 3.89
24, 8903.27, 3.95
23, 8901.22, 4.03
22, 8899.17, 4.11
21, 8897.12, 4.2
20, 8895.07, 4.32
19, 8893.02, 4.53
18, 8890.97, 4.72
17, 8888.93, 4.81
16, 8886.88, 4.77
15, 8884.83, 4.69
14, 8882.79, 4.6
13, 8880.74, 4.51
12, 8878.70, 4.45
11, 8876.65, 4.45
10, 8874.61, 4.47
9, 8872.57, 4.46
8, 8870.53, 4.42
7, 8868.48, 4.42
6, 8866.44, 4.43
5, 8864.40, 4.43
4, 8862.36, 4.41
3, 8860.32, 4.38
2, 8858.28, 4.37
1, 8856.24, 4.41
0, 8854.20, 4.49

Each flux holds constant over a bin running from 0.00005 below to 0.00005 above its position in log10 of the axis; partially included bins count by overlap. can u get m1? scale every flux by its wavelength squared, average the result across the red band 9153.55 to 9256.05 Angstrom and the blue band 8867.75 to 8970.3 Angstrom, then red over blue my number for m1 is 1.10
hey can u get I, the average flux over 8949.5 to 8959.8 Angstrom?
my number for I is 4.56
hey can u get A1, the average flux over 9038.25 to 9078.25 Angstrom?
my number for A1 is 4.54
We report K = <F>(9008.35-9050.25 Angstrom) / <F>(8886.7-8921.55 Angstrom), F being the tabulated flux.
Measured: 1.06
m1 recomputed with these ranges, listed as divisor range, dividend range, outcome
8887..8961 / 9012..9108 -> 1.05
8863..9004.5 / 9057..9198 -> 1.06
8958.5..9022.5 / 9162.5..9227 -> 1.04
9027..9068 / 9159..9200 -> 1.05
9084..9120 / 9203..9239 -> 1.03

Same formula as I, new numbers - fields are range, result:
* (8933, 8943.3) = 4.47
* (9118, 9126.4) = 4.55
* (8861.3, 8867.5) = 4.43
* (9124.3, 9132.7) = 4.61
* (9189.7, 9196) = 4.51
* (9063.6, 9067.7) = 4.52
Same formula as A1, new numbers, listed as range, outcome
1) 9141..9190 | 4.63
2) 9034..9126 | 4.48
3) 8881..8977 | 4.43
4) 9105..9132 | 4.52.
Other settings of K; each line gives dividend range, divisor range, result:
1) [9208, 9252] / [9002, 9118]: 1.01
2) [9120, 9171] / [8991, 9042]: 1.03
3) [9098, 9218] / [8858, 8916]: 1.06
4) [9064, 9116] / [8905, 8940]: 1.04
